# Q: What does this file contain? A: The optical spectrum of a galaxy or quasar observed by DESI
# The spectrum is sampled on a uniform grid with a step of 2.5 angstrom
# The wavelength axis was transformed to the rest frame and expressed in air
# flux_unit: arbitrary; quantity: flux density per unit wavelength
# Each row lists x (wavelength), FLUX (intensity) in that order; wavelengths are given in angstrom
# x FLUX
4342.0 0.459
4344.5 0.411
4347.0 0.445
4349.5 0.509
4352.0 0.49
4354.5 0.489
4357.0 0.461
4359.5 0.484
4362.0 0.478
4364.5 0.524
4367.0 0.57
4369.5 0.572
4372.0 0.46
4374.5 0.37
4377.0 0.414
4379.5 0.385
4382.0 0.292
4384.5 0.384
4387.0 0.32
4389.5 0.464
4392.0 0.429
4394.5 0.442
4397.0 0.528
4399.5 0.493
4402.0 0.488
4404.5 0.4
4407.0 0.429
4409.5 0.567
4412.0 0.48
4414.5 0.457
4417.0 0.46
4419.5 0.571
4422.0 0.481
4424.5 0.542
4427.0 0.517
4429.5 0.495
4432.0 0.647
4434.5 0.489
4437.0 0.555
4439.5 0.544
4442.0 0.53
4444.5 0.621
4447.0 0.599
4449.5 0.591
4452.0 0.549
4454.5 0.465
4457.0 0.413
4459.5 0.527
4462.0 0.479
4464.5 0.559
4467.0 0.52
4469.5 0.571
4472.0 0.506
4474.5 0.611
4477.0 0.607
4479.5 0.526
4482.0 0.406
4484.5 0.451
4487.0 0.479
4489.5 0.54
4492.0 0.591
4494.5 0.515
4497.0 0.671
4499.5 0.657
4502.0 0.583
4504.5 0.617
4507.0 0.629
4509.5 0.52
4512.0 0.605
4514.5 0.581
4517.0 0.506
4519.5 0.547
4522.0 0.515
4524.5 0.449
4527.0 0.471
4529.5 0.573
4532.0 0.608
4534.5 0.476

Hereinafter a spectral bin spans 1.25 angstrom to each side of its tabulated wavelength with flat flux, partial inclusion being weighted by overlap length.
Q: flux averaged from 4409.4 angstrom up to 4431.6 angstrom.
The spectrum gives 0.51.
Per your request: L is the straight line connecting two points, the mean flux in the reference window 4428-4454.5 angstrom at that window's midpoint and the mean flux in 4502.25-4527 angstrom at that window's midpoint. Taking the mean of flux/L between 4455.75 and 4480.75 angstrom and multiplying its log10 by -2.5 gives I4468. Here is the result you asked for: 0.044 mag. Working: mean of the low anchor 0.557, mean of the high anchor 0.549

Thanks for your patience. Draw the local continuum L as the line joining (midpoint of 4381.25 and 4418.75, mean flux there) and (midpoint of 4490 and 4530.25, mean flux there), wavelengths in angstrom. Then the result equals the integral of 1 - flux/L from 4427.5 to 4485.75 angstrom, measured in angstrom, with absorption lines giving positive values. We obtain -3.2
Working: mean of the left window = 0.446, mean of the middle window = 0.533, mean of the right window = 0.564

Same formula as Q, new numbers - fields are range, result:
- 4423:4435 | 0.54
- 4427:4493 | 0.533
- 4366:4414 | 0.446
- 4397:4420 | 0.482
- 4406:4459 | 0.524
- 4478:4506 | 0.55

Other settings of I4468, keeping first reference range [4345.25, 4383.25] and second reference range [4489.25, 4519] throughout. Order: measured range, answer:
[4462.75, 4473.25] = 0.03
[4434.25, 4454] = -0.05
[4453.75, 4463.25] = 0.16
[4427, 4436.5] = -0.04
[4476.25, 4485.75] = 0.15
